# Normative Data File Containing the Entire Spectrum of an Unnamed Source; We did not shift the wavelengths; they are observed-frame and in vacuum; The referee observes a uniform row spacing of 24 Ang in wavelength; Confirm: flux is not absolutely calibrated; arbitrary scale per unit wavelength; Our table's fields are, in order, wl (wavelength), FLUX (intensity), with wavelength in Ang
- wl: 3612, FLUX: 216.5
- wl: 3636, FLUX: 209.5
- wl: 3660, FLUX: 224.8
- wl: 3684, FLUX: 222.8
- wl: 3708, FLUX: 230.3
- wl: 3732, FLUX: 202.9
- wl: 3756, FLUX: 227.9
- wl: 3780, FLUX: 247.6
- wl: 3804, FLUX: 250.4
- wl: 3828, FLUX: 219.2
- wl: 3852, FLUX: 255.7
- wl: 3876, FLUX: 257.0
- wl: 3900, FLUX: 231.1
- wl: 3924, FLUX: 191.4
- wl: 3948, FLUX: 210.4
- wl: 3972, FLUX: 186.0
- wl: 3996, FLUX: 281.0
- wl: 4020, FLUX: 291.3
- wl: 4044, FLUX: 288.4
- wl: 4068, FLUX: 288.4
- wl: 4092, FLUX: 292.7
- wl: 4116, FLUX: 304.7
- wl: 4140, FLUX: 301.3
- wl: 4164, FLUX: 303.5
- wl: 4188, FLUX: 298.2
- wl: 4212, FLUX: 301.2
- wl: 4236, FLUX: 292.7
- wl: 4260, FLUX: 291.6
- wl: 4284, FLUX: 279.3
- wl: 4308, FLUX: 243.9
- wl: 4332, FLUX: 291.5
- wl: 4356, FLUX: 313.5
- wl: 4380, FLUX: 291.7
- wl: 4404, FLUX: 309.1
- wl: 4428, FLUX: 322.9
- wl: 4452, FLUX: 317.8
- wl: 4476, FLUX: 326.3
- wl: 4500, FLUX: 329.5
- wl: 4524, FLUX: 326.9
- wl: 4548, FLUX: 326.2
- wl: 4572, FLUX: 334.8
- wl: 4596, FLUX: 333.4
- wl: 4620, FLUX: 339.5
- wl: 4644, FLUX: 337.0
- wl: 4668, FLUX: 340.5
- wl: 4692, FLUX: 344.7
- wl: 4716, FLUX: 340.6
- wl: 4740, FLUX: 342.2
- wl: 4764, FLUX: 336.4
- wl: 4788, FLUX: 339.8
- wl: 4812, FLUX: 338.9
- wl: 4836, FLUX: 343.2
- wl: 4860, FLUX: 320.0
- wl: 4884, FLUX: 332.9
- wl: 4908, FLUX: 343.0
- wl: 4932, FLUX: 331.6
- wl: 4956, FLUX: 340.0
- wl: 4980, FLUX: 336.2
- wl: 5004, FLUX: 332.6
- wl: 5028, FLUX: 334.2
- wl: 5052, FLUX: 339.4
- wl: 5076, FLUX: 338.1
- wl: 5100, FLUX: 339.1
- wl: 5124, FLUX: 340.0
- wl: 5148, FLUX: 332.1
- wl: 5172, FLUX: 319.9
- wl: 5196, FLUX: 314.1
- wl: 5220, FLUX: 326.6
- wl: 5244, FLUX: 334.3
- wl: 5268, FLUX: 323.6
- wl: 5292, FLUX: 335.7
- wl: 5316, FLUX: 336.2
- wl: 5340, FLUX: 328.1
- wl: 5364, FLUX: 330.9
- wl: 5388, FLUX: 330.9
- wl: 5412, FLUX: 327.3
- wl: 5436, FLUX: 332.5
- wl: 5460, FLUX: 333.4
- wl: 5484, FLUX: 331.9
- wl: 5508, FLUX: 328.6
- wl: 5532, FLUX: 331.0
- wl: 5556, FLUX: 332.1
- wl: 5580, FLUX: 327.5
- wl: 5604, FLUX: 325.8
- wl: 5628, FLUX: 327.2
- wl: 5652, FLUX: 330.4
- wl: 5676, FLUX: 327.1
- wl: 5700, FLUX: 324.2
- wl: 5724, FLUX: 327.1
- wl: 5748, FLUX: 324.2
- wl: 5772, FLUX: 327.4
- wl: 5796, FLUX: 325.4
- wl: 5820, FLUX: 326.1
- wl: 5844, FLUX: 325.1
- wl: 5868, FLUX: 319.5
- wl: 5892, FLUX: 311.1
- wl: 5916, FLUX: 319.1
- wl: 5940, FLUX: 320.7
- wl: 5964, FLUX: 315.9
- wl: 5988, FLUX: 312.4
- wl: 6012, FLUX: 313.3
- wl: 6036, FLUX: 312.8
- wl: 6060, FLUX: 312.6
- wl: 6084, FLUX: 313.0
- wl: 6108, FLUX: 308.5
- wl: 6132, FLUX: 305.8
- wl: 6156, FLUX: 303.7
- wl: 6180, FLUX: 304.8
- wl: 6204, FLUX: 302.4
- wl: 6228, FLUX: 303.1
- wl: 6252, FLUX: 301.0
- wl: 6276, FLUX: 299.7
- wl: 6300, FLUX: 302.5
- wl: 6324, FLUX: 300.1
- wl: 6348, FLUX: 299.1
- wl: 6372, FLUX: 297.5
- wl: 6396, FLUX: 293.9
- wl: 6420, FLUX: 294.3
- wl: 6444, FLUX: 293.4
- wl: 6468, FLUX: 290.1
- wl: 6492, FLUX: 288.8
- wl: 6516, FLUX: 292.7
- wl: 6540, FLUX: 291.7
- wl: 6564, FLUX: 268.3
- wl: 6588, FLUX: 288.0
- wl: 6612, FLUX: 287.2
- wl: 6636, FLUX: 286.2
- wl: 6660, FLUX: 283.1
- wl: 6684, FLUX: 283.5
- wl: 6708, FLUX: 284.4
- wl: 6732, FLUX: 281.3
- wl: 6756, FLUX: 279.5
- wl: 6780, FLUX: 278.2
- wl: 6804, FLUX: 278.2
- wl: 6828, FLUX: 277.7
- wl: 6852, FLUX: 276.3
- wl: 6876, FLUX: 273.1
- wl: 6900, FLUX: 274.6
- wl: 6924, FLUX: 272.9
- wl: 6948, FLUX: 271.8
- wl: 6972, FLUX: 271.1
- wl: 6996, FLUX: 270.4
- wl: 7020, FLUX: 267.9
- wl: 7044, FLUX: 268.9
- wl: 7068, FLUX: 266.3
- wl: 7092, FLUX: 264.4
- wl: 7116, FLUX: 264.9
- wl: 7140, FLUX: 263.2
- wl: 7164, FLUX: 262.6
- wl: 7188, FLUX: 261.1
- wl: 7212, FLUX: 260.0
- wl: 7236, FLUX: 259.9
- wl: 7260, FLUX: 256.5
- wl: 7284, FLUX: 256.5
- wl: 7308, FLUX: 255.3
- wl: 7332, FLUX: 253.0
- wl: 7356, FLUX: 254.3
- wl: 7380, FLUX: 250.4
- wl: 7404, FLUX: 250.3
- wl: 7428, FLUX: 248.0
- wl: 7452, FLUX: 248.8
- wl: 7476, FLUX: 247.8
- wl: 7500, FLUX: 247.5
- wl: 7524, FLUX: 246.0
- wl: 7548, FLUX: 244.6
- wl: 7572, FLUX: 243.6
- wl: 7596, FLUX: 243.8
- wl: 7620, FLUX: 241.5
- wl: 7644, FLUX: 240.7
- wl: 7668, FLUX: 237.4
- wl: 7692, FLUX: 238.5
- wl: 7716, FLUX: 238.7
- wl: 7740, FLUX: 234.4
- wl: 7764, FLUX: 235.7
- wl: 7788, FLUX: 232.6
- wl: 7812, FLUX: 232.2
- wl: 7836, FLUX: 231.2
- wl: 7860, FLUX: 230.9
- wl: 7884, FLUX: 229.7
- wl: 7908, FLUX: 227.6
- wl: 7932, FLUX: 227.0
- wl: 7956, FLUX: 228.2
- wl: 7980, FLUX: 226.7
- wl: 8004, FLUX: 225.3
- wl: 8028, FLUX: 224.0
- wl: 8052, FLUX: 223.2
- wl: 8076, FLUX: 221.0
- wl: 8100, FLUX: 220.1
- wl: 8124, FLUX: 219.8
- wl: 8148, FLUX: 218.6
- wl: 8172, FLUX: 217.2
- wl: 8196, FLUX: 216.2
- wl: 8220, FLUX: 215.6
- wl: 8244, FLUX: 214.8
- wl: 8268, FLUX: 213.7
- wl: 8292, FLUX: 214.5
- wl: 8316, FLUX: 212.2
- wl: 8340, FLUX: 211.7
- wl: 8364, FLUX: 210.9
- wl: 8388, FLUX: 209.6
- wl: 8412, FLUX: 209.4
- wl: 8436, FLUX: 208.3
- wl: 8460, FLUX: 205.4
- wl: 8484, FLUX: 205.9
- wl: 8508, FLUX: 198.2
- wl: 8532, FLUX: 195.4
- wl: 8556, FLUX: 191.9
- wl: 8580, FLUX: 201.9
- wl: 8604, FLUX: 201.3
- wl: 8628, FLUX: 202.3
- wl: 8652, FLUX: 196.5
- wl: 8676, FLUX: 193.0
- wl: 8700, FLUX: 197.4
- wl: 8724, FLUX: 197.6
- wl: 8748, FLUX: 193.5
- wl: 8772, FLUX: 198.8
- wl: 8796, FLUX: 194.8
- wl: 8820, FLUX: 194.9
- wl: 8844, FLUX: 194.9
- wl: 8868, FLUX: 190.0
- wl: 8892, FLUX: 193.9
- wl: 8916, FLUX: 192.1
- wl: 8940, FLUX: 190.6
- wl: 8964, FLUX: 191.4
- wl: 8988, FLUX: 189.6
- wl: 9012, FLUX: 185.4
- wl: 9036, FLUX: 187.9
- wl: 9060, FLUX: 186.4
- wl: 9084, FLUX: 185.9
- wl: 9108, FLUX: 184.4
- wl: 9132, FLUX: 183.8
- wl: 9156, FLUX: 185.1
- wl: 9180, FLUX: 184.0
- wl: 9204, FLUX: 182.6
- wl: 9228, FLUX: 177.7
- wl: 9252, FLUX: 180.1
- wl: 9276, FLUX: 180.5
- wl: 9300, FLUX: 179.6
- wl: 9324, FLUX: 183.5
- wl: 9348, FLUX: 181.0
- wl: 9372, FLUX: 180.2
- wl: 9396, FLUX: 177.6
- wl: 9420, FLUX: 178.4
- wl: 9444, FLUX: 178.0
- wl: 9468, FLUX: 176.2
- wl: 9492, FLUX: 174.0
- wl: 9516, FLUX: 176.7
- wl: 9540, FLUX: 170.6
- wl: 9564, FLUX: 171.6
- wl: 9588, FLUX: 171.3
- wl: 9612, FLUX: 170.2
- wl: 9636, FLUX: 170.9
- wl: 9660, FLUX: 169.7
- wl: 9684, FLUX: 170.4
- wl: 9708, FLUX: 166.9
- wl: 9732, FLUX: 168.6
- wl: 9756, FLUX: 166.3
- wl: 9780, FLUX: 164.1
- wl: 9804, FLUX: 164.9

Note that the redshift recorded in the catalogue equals 0.000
